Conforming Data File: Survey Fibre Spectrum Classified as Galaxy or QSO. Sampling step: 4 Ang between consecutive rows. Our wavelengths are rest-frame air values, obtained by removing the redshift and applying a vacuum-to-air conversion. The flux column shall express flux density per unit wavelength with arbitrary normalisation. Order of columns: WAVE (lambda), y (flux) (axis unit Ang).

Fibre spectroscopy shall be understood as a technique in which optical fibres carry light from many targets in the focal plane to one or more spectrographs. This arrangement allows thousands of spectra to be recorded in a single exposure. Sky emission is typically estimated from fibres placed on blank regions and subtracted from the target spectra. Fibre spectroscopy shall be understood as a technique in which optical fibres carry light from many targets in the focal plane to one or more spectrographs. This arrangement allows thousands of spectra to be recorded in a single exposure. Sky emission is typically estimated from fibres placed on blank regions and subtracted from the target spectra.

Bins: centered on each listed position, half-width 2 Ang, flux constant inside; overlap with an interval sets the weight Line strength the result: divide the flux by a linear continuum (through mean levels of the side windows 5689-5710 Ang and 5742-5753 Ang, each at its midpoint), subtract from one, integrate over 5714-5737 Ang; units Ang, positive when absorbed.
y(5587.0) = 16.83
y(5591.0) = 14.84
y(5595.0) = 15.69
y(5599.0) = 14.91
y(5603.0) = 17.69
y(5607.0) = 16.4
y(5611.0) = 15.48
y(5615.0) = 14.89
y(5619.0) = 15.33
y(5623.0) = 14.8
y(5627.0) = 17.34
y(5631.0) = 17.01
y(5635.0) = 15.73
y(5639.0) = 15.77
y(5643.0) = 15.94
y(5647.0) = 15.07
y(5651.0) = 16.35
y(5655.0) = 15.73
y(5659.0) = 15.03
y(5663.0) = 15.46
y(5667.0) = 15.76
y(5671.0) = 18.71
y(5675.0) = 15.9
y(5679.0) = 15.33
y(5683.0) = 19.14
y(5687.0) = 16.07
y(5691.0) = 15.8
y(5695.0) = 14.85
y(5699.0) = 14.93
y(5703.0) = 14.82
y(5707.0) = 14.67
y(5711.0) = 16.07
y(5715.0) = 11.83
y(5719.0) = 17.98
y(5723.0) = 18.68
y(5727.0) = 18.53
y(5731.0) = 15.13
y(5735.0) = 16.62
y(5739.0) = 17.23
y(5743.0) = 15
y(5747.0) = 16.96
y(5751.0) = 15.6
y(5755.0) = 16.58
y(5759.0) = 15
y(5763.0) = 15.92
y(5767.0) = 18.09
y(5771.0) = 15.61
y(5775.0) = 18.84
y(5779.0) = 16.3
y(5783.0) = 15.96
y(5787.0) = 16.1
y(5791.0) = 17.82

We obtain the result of -1.7 Ang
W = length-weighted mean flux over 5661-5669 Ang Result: 15.6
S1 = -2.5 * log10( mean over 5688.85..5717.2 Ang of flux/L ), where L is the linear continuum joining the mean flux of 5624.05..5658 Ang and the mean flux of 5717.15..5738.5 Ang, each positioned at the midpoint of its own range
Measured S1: 0.15 mag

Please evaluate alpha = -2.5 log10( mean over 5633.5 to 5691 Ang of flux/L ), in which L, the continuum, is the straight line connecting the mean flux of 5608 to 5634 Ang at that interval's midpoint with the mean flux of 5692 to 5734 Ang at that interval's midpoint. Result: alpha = -0.02 mag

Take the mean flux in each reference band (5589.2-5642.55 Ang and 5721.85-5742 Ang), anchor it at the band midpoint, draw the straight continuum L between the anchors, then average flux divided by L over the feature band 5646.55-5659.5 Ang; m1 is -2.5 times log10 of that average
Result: 0.04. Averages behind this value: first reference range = 15.8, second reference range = 17.1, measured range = 15.7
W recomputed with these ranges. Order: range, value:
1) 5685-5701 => 15.4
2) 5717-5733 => 17.6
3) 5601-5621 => 16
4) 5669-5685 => 17.3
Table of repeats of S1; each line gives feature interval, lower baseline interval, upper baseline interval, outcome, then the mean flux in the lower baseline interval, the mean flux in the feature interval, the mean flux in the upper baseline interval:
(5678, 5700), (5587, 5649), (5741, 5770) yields -0.01 mag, 15.8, 16.1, 16.1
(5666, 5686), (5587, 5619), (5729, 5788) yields -0.06 mag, 15.7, 17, 16.3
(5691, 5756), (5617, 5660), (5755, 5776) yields 0.03 mag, 15.8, 16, 16.6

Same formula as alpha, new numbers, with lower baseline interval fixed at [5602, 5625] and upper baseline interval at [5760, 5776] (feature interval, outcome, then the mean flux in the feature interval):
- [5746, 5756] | 0.03 mag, 16.3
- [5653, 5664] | 0.04 mag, 15.4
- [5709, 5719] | 0.12 mag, 14.8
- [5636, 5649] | 0.02 mag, 15.6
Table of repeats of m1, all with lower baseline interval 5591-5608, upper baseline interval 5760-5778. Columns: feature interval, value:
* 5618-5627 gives 0.041 mag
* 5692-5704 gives 0.111 mag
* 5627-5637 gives -0.025 mag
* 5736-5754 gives 0.038 mag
